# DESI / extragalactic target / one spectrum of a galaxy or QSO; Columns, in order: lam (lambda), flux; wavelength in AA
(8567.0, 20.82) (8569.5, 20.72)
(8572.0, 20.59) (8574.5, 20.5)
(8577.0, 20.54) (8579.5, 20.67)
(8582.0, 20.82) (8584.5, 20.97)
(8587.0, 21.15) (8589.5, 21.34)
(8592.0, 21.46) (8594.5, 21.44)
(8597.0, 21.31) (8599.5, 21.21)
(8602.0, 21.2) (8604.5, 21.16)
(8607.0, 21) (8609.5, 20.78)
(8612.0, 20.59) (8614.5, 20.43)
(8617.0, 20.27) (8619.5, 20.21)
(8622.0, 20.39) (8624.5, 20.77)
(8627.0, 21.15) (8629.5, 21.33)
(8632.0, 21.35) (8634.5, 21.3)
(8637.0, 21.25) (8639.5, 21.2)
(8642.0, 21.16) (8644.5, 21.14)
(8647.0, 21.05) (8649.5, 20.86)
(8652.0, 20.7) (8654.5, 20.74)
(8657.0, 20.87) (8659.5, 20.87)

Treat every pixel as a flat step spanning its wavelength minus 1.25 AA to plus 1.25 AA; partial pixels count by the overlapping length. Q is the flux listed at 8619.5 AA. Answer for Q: 20.21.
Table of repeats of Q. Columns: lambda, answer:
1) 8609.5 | 20.78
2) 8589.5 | 21.34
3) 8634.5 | 21.3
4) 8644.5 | 21.14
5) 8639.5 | 21.2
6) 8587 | 21.15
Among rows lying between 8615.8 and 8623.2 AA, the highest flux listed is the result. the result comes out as 20.39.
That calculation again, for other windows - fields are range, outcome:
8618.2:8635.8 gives 21.35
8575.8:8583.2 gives 20.82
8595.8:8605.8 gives 21.31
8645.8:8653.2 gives 21.05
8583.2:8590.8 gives 21.34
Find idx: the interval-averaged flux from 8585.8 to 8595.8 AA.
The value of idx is 21.3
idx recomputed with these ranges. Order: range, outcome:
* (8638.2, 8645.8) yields 21.2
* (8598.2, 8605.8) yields 21.2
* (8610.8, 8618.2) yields 20.4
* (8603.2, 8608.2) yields 21.1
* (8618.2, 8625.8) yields 20.5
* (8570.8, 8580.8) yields 20.6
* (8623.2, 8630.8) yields 21.1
